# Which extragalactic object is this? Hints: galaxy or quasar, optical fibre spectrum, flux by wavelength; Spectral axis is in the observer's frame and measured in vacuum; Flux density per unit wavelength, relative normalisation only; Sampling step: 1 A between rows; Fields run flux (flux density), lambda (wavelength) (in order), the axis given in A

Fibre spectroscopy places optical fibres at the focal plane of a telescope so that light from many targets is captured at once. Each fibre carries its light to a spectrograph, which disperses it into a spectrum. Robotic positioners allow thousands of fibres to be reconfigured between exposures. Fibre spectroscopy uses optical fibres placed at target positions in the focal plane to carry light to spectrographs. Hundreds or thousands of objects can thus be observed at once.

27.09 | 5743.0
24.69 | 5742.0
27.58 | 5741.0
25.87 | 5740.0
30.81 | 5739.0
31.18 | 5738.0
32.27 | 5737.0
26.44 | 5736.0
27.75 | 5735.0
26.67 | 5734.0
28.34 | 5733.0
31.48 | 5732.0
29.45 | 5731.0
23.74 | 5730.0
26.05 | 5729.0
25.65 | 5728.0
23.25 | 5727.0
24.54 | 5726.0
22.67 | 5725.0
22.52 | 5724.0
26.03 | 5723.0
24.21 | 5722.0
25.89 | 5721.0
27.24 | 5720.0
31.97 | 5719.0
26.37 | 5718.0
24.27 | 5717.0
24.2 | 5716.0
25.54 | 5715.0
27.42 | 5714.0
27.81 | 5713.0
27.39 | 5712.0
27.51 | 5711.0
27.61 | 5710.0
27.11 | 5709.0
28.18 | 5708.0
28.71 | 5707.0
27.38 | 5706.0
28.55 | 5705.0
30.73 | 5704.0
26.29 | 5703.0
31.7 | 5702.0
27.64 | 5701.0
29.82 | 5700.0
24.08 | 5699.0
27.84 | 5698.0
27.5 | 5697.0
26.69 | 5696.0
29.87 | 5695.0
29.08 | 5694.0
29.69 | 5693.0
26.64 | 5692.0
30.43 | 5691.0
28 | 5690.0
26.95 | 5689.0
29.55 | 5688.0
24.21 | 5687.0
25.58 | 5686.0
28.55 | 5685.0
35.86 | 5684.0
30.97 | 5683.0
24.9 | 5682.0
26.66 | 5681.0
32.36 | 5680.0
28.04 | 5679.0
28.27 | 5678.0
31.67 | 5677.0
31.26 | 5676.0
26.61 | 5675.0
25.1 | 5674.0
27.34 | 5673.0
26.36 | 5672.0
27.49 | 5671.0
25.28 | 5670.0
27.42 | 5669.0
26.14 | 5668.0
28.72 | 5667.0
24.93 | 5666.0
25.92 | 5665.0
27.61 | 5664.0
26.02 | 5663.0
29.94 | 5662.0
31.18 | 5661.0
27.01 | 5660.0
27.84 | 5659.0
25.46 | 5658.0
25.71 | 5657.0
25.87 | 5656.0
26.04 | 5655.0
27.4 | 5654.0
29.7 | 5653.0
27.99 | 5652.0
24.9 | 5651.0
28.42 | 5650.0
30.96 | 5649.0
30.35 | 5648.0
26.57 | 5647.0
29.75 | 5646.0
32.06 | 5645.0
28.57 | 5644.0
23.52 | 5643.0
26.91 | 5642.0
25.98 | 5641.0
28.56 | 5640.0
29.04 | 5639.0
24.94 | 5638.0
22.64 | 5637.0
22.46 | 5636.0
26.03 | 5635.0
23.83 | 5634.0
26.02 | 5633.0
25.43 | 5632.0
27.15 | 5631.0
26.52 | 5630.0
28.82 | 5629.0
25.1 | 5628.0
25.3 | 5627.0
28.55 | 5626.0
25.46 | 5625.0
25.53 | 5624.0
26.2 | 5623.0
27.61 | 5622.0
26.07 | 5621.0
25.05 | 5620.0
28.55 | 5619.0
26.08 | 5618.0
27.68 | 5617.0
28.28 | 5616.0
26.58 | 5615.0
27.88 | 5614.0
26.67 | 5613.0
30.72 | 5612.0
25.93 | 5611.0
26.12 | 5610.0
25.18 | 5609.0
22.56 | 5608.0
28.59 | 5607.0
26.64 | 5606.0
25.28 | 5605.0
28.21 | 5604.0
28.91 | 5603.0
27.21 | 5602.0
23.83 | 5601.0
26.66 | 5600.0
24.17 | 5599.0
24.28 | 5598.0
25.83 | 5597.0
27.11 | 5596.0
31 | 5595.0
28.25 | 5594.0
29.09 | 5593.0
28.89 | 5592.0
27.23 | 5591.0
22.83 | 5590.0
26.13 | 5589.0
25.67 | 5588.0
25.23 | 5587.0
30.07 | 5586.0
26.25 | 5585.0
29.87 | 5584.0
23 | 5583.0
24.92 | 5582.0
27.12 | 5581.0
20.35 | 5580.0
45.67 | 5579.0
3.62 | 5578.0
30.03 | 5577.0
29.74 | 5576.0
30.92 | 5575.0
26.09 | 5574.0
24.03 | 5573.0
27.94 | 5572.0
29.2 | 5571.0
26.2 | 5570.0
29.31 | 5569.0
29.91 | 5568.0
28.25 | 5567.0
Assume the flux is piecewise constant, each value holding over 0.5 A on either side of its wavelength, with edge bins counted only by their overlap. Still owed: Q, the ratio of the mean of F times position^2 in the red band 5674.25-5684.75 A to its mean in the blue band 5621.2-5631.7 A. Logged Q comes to 1.13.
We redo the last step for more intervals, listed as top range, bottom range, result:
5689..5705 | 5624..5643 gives 1.12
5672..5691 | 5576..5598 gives 1.11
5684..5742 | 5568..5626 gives 1.07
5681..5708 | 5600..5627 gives 1.09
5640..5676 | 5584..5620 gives 1.04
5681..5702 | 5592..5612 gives 1.09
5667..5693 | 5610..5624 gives 1.06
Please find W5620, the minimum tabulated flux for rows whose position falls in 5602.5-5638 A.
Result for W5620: 22.46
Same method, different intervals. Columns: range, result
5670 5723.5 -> 24.08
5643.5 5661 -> 24.9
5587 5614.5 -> 22.56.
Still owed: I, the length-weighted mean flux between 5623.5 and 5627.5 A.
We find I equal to 26.2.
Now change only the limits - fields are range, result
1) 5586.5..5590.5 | 25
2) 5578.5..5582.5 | 29.5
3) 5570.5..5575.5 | 27.6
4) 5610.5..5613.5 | 27.8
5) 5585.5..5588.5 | 27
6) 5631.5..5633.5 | 25.7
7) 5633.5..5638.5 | 24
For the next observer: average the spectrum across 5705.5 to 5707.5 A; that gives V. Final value 28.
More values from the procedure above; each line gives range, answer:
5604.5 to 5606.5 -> 26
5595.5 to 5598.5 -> 25.7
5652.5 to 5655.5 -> 27.7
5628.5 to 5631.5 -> 27.5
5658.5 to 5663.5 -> 28.4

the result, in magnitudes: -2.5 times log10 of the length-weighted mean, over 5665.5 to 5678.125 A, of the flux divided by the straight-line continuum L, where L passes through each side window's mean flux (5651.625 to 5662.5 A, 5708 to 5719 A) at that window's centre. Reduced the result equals 0.00 mag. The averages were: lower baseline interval 27.6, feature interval 27.4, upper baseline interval 26.8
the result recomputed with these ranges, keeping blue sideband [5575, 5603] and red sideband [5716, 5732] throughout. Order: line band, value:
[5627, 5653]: -0.027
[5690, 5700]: -0.087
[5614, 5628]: -0.012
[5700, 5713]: -0.098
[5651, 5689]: -0.066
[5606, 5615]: -0.011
